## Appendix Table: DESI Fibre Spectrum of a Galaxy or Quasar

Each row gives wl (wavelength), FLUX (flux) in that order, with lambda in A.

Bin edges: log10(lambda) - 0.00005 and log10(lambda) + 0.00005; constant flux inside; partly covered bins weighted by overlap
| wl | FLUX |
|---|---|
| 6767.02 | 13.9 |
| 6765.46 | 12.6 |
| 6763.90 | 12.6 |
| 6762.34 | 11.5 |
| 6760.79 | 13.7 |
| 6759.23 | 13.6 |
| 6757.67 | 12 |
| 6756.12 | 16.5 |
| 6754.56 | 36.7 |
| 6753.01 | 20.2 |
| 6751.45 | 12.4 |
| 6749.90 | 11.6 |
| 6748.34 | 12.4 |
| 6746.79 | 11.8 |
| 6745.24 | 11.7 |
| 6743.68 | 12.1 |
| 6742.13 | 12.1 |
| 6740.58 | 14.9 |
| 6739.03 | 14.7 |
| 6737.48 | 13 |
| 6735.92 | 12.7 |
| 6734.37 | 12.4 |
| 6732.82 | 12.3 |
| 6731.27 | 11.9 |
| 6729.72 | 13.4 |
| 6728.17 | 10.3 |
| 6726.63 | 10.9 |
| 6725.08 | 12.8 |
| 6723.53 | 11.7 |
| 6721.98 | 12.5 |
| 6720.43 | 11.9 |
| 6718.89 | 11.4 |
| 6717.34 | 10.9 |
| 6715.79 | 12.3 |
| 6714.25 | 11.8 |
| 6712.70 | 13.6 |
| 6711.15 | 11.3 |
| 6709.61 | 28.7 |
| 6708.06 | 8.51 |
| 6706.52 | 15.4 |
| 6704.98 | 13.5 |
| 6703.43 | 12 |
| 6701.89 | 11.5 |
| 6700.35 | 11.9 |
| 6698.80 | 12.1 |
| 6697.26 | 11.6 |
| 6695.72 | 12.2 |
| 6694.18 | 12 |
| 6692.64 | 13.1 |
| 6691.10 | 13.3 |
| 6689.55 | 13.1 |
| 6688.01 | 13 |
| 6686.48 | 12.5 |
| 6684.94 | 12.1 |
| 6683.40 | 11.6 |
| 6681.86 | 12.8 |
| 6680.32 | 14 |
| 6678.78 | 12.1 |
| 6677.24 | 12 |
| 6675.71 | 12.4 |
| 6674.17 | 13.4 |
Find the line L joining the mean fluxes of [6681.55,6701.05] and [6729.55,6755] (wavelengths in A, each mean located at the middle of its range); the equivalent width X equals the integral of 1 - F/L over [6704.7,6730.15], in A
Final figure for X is 0.62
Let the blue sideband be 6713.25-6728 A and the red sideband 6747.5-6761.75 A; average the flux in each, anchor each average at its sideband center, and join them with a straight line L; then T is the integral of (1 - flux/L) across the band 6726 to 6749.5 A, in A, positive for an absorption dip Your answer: 2.8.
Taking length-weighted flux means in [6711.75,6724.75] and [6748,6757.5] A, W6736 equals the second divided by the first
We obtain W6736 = 1.5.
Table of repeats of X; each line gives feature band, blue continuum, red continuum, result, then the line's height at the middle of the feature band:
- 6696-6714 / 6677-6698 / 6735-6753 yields -1.2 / 12.7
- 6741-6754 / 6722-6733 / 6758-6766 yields -1.1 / 12.4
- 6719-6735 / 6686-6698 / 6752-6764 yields 3.3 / 15.1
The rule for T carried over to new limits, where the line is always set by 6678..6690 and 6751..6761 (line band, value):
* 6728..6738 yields 2.5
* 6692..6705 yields 1.5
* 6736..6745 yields 2.0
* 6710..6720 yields 1.7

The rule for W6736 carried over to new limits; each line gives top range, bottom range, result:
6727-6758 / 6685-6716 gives 1.08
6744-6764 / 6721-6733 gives 1.27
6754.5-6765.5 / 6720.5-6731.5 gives 1.26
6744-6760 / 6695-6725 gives 1.22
